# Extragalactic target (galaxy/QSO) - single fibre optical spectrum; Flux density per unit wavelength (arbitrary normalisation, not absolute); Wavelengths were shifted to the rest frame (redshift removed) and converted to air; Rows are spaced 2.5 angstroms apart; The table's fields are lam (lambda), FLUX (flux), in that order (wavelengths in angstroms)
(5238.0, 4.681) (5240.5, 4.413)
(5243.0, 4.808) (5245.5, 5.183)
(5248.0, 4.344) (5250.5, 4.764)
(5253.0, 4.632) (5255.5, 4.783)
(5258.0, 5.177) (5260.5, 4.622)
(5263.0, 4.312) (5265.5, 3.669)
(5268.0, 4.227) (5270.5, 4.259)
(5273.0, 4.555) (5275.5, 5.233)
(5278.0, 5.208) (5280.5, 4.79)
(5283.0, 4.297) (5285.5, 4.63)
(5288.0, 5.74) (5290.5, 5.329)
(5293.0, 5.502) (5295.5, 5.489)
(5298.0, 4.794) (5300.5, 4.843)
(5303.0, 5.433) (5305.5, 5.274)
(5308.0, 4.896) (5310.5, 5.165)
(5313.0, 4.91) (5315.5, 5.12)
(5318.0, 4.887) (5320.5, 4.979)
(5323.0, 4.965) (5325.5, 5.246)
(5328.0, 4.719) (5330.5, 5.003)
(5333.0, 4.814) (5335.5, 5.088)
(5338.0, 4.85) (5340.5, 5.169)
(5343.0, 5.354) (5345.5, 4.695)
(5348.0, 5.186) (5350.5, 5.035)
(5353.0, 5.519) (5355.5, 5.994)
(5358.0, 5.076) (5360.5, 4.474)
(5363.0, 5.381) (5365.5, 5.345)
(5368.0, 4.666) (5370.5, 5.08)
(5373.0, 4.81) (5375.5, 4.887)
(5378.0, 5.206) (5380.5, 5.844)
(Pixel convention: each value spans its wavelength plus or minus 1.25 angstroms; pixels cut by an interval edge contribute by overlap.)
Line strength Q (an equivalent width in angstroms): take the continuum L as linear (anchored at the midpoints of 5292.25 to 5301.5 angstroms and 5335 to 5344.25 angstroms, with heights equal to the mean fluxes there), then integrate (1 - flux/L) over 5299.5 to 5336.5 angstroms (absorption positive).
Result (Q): 0.8 angstroms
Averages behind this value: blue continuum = 5.15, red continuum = 5.12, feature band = 5.02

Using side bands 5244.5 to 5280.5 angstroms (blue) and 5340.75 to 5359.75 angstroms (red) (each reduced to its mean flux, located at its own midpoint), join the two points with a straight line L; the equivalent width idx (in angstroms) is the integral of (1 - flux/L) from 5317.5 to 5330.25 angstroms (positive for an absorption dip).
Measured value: 0.2 angstroms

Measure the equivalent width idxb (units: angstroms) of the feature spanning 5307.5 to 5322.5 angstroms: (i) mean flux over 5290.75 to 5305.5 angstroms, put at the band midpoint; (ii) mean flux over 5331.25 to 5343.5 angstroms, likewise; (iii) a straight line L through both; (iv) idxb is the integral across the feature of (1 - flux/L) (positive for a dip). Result 0.43 angstroms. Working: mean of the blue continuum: 5.23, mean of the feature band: 5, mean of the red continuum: 5.03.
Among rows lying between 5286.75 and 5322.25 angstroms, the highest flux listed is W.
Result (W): 5.74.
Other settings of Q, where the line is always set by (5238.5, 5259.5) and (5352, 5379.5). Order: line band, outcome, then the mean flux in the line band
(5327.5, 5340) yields 0.27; 4.92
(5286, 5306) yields -1.50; 5.28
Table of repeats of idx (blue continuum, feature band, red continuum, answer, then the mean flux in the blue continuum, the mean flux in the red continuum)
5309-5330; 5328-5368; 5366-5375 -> -1.3 angstroms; 5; 4.9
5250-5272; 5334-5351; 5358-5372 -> -0.6 angstroms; 4.49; 4.99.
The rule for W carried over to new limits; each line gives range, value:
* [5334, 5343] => 5.354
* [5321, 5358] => 5.994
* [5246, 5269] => 5.177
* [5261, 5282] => 5.233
